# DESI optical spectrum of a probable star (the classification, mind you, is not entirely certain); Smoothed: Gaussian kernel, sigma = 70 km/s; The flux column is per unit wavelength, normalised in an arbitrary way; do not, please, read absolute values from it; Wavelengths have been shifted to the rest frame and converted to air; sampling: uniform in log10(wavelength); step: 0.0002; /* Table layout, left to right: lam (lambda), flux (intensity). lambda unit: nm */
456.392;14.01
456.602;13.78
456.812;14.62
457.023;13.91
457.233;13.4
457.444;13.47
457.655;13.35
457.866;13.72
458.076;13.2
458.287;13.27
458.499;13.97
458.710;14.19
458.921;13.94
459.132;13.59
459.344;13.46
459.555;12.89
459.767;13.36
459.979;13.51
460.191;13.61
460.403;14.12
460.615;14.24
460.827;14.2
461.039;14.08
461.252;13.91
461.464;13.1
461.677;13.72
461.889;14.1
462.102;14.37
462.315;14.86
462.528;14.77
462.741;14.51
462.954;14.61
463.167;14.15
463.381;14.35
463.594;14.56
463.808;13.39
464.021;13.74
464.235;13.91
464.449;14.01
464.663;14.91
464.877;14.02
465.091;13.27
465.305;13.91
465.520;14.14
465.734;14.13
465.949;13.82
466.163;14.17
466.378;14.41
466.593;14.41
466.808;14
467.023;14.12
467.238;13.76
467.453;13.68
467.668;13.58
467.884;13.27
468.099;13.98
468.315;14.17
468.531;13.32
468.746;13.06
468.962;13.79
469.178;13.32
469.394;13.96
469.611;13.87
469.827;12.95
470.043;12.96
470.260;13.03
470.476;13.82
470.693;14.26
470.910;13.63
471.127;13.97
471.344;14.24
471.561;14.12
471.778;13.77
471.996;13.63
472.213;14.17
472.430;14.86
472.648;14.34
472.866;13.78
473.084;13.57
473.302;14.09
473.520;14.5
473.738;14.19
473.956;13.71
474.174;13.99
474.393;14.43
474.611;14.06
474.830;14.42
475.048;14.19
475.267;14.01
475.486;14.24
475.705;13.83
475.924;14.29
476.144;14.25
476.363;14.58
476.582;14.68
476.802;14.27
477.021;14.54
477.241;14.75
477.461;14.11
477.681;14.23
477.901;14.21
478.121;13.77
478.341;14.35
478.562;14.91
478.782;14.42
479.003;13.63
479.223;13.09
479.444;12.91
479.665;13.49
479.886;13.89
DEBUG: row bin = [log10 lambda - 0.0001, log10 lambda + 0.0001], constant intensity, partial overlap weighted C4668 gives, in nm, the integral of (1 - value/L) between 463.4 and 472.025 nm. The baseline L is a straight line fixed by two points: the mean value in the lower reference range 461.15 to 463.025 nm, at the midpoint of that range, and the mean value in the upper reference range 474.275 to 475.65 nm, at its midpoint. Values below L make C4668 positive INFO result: 0.23 nm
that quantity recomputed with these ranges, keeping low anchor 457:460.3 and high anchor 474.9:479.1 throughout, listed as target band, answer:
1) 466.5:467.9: 0.002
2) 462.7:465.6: -0.070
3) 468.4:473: 0.089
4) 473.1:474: 0.003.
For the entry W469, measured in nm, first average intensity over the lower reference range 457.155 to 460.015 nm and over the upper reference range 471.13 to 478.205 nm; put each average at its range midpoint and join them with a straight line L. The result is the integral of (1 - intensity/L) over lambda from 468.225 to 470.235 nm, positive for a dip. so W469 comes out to 0.071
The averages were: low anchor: 13.5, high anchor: 14.2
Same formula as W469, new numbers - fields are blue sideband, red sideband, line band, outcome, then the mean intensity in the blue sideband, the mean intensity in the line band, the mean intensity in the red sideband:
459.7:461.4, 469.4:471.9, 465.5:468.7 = -0.03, 13.9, 13.9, 13.7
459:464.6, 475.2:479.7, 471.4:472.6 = 0.00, 14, 14.1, 14.1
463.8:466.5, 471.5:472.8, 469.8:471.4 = 0.06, 14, 13.6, 14.1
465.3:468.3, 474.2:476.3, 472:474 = 0.00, 14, 14.1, 14.2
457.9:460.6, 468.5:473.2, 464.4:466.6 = -0.07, 13.6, 14.1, 13.8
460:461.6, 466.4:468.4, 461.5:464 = -0.07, 13.9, 14.3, 13.9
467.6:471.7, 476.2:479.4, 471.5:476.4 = -0.06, 13.6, 14.1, 14.2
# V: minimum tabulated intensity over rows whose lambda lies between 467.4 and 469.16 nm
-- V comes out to 13.06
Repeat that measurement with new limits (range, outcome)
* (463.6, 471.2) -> 12.95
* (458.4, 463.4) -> 12.89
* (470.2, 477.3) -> 13.03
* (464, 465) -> 13.74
